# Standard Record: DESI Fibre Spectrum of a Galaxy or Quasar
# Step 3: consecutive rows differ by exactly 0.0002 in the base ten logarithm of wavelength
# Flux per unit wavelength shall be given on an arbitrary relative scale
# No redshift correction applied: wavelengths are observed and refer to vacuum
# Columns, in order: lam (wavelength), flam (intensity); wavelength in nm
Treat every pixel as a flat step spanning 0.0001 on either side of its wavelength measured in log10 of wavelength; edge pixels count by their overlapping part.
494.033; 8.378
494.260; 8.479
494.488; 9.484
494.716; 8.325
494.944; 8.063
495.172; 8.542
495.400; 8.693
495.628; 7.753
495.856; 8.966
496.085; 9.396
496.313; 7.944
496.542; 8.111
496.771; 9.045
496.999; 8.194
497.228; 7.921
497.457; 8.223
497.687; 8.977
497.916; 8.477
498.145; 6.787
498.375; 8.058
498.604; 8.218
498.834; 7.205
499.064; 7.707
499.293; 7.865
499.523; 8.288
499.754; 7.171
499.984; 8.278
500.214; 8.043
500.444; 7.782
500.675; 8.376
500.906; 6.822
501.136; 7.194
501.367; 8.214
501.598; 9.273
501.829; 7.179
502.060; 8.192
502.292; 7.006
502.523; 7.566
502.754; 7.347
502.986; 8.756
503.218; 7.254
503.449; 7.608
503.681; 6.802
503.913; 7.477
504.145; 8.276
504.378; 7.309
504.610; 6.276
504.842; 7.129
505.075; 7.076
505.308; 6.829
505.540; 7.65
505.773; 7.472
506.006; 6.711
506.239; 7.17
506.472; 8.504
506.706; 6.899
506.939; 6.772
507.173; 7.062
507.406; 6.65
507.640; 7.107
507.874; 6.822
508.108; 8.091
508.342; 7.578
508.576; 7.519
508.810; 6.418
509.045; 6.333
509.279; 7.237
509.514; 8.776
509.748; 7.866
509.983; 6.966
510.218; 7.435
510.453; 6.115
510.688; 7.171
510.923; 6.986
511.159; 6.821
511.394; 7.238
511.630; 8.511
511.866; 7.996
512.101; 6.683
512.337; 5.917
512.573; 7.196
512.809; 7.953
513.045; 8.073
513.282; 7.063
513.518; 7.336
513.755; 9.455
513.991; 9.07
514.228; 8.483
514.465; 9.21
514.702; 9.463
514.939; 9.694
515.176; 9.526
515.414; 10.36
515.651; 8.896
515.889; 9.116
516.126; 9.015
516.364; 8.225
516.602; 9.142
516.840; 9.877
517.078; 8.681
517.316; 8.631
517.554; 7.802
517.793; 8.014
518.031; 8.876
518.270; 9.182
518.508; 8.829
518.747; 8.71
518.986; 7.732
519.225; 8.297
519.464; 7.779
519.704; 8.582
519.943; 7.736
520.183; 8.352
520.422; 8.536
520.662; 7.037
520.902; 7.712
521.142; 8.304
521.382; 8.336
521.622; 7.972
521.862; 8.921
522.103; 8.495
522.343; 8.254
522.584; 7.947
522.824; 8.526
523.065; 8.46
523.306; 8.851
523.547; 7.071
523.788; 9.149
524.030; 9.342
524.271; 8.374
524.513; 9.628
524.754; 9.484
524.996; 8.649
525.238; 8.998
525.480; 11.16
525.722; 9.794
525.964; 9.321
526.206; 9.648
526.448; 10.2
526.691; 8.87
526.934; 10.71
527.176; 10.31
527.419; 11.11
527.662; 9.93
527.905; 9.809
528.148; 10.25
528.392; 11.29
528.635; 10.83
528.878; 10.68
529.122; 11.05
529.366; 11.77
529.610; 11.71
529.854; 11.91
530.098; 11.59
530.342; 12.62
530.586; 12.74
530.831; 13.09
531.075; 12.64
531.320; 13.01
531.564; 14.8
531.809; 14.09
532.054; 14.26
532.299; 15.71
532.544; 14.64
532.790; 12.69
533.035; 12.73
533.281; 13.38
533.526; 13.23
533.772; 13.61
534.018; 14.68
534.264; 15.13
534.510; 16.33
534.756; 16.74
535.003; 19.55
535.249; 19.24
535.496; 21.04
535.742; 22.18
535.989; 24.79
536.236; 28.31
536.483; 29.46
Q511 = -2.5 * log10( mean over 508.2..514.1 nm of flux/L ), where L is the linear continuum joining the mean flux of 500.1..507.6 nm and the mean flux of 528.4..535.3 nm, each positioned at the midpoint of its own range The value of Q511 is 0.22 mag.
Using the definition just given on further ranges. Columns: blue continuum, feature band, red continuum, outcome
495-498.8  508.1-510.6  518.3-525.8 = 0.16 mag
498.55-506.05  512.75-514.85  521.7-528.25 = 0.00 mag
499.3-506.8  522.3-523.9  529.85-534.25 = 0.37 mag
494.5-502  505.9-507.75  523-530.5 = 0.22 mag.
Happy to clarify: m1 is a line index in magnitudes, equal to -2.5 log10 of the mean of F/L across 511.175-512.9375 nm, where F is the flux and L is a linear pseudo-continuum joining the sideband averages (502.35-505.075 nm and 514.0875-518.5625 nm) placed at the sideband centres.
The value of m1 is 0.16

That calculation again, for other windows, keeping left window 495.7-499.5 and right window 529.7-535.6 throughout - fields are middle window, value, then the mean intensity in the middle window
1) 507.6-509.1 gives 0.38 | 7.16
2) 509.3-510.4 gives 0.34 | 7.62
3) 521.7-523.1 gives 0.44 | 8.42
